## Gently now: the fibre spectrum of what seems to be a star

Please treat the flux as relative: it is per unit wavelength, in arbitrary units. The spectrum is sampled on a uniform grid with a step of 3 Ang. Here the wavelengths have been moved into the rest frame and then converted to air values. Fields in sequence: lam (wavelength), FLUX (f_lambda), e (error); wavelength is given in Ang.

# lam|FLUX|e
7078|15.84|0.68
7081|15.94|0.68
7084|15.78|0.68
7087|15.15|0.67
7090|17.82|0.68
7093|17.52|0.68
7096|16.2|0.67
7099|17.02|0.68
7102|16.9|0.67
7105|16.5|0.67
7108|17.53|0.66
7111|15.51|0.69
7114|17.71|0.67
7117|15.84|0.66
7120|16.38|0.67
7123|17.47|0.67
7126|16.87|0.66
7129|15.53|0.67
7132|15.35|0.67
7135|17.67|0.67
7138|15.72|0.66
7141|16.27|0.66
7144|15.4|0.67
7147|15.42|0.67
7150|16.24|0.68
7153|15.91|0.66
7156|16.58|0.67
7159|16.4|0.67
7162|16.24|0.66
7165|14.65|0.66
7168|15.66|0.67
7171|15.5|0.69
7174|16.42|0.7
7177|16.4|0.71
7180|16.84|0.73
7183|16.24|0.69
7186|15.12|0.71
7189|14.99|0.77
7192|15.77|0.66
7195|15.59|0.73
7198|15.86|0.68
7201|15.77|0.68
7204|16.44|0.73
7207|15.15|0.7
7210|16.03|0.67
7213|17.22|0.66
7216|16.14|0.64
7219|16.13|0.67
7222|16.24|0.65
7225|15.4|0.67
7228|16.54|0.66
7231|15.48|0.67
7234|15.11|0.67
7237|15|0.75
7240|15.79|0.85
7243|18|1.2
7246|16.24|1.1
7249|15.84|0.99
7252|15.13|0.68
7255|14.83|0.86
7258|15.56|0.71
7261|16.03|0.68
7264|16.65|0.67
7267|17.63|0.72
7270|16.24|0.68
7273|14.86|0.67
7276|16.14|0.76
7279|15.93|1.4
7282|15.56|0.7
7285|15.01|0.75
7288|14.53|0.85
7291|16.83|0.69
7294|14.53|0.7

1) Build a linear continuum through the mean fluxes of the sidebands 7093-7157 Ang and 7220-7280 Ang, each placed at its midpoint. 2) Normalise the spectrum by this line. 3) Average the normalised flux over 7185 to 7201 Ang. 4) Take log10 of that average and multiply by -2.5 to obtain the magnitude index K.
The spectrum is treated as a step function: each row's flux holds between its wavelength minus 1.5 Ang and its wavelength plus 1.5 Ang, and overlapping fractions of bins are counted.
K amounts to 0.04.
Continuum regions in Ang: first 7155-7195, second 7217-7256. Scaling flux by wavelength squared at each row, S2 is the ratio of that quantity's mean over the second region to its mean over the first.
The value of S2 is 1.0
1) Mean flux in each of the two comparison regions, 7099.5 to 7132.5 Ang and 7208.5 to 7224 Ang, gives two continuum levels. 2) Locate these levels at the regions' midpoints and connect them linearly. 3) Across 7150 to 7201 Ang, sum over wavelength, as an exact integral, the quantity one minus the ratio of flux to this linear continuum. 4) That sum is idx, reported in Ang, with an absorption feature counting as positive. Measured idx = 1.6 Ang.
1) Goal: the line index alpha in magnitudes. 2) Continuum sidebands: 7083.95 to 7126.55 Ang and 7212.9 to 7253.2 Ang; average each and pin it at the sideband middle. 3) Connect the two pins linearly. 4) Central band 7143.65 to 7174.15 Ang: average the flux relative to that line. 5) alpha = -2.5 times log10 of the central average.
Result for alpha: 0.037 mag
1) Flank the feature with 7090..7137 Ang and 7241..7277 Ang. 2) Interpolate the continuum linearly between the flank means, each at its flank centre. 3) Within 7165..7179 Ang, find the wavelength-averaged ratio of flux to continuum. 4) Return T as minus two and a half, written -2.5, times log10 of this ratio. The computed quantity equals 0.04 mag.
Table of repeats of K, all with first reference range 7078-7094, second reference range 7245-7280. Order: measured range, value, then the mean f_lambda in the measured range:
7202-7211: 0.01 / 15.9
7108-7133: -0.01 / 16.4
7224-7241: 0.03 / 15.6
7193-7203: 0.02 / 15.8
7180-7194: 0.03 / 15.7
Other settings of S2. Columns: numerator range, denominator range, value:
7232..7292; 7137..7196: 1.02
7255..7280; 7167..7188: 1.03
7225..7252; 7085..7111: 0.99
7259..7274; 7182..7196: 1.07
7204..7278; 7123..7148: 1.02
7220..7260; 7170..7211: 1.01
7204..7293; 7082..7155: 1.01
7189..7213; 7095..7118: 0.98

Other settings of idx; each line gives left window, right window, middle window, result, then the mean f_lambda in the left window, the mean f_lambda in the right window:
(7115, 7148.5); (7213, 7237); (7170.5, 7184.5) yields -0.25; 16.2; 15.9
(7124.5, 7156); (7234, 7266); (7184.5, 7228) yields 0.25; 16.1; 15.9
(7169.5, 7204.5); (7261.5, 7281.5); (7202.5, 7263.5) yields 0.50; 15.9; 16.2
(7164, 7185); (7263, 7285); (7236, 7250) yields -0.17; 16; 16.1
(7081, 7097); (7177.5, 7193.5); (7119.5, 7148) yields -0.09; 16.5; 15.8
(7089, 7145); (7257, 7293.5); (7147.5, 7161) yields 0.17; 16.6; 15.9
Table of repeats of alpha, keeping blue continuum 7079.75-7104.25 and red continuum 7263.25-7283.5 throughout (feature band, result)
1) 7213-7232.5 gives 0.01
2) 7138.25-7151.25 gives 0.04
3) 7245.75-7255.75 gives 0.05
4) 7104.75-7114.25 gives -0.02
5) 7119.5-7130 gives -0.01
